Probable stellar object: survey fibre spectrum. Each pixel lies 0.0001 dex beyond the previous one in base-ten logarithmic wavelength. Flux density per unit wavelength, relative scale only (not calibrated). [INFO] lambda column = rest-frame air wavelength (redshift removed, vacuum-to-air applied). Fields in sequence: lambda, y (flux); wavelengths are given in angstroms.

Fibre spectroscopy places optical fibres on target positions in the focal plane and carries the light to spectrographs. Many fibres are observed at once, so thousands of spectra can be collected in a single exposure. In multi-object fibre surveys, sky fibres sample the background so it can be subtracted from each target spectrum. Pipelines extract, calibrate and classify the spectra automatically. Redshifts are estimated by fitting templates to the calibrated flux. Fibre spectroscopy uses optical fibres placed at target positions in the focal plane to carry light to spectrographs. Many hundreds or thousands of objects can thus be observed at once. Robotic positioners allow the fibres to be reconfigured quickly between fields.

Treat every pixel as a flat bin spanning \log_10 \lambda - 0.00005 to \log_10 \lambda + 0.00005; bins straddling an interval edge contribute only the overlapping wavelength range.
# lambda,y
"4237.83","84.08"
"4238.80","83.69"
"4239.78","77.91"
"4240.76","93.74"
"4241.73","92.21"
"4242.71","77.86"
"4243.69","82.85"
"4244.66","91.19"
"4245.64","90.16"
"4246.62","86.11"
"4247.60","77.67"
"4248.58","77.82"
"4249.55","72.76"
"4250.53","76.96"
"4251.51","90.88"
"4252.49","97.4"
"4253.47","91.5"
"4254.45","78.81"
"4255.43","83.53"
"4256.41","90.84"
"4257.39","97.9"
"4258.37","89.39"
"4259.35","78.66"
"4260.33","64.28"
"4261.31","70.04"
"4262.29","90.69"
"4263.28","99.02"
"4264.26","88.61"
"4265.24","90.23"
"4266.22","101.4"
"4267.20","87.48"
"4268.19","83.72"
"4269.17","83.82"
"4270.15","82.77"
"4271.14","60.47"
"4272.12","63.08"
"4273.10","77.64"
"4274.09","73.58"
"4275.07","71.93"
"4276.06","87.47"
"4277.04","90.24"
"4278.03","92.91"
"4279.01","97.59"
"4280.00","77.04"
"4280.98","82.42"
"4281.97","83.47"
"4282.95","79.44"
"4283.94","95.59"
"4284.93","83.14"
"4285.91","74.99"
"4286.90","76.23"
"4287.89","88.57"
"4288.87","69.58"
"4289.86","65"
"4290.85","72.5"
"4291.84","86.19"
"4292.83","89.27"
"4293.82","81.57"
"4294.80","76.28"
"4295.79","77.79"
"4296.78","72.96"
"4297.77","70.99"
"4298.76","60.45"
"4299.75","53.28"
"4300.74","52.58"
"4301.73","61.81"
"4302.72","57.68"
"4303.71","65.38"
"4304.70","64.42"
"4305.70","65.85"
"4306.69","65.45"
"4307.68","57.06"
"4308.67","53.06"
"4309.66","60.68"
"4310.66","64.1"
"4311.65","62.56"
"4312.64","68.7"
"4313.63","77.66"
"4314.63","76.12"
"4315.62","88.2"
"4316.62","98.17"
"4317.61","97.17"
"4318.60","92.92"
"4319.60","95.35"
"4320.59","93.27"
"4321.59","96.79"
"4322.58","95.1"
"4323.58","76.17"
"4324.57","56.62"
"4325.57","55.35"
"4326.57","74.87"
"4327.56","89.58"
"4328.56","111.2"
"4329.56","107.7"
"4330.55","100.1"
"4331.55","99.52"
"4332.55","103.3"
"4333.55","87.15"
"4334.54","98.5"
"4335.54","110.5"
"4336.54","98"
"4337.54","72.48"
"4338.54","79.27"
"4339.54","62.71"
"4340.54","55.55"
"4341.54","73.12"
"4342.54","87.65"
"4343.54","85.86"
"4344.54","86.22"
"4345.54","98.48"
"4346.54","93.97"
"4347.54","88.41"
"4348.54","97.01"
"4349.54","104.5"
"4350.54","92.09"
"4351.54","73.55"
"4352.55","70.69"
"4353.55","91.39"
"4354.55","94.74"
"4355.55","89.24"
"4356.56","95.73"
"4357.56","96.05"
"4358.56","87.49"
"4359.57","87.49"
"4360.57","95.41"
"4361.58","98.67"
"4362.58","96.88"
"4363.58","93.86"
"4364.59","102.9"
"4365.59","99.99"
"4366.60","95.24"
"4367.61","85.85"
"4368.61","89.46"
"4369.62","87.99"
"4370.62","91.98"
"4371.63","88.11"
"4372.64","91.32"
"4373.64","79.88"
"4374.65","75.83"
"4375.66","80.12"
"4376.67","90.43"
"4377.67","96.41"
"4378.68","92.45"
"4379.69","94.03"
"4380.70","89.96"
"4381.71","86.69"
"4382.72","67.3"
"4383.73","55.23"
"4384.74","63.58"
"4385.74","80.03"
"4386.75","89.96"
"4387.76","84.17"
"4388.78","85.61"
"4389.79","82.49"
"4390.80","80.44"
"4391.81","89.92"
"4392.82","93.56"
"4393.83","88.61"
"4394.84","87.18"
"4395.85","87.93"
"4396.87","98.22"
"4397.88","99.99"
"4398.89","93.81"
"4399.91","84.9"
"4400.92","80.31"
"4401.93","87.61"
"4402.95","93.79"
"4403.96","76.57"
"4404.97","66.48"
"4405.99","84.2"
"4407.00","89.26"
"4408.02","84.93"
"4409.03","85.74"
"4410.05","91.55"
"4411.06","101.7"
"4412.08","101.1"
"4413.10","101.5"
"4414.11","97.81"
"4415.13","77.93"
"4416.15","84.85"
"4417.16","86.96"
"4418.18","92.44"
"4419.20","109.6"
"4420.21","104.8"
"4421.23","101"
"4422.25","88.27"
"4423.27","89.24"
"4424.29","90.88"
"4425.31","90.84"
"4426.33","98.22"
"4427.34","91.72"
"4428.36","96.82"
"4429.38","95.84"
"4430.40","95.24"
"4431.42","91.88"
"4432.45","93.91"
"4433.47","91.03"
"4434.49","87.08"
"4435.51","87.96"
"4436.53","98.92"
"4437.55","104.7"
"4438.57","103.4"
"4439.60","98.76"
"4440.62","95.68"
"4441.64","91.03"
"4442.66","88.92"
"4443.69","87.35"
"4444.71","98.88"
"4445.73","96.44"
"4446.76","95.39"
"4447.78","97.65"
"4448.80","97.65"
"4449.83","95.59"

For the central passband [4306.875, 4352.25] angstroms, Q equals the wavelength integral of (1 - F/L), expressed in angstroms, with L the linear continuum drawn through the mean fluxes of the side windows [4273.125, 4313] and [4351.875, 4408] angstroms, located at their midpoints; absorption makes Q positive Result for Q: -2.8 angstroms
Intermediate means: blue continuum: 73.3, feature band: 84.2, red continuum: 87.3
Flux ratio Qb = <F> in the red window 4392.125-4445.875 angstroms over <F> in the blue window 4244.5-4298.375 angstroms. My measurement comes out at 1.12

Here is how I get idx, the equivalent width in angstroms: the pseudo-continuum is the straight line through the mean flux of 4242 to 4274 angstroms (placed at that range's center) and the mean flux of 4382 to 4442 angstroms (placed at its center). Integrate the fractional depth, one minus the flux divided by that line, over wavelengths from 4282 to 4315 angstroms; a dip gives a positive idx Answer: 5.6 angstroms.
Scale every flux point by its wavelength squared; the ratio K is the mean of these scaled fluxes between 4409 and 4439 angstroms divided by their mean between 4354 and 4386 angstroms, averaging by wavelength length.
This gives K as 1.10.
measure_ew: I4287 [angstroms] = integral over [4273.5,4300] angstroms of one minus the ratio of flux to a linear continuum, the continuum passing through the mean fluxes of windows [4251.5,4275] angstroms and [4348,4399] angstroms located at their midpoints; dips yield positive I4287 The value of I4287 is 1.72 angstroms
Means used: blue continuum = 83.6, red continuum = 88.4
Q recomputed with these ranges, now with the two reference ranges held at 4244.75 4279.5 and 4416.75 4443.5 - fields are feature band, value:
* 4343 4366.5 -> -0.6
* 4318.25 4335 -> -0.4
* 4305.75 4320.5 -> 2.0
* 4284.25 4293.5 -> 0.7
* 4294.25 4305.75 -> 2.8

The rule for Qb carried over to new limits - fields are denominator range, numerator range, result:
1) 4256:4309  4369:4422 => 1.13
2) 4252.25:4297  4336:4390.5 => 1.05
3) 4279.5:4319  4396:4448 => 1.26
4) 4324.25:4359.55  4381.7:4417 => 0.98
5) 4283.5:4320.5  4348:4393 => 1.19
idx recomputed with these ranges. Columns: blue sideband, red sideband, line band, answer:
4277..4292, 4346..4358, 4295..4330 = 4.4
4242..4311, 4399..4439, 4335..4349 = -0.1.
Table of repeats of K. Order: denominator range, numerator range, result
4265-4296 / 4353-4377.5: 1.17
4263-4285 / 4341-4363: 1.11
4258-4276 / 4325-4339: 1.17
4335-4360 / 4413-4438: 1.12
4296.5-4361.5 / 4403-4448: 1.19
